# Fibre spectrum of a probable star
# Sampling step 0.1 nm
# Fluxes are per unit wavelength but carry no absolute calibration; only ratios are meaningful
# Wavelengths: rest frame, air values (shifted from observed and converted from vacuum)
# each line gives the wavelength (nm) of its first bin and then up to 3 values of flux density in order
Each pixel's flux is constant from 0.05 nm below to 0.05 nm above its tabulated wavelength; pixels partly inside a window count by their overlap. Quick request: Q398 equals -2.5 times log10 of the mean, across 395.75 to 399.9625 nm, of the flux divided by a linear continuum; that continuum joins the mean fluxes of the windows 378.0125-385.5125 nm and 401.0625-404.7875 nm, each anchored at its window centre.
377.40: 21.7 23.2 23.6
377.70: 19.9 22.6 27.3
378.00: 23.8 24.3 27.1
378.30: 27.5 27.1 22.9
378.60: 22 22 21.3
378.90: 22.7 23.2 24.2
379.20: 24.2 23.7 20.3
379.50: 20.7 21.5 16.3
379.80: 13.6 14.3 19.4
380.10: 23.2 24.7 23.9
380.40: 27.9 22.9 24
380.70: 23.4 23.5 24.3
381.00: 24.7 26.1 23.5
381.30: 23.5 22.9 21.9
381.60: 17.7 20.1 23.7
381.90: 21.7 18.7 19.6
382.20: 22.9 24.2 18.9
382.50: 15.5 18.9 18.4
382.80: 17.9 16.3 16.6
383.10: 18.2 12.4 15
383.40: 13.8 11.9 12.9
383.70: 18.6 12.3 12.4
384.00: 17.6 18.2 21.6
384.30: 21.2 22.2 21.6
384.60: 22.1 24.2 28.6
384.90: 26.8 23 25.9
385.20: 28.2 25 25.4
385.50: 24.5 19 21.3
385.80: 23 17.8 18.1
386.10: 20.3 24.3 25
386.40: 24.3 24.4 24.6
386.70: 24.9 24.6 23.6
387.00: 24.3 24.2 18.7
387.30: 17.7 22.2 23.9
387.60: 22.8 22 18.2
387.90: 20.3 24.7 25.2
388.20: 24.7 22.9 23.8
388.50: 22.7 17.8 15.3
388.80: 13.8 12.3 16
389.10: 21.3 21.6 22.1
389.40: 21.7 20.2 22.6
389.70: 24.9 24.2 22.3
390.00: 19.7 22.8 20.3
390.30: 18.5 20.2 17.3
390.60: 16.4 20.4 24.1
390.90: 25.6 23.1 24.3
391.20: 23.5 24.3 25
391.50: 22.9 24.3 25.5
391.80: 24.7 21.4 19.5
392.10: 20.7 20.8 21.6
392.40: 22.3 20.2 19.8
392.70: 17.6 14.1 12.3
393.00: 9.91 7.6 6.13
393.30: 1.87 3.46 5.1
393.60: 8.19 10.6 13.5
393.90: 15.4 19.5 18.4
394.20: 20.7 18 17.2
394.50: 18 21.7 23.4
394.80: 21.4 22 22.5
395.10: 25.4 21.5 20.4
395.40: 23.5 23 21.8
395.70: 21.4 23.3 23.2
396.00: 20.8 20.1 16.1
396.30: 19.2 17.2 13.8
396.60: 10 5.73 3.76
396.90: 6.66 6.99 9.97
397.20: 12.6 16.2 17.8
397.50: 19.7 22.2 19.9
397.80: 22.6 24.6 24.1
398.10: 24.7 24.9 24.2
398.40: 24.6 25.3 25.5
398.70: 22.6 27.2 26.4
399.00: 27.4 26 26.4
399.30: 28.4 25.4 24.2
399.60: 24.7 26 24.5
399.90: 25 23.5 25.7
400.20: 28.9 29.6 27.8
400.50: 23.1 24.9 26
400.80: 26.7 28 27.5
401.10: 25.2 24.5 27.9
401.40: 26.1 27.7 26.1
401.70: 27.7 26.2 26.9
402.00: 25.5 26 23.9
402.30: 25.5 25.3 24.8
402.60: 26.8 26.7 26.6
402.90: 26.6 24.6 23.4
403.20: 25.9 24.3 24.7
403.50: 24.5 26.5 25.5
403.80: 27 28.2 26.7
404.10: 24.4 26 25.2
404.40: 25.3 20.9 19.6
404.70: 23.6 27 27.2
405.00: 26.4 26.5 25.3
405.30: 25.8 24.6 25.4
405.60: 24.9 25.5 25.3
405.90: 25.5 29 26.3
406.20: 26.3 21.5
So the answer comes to 0.20 mag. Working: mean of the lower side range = 21.2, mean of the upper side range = 25.5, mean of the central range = 20.5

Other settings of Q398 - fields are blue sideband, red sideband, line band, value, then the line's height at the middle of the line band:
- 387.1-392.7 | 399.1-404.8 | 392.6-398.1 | 0.382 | 23.3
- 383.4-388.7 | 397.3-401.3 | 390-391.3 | 0.069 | 22.8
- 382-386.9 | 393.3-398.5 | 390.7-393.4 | -0.018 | 18.7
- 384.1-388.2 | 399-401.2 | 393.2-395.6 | 0.410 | 24.8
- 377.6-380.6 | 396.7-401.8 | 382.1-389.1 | 0.110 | 22.8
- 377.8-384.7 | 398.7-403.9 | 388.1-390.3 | 0.109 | 22.9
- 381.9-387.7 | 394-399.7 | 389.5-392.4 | -0.078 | 20.6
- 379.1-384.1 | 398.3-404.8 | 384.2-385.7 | -0.152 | 20.8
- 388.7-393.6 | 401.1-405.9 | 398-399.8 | -0.108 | 23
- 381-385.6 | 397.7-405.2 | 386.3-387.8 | -0.075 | 21.4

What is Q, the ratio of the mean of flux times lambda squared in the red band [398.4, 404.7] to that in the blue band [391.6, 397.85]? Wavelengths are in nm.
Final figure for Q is 1.57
